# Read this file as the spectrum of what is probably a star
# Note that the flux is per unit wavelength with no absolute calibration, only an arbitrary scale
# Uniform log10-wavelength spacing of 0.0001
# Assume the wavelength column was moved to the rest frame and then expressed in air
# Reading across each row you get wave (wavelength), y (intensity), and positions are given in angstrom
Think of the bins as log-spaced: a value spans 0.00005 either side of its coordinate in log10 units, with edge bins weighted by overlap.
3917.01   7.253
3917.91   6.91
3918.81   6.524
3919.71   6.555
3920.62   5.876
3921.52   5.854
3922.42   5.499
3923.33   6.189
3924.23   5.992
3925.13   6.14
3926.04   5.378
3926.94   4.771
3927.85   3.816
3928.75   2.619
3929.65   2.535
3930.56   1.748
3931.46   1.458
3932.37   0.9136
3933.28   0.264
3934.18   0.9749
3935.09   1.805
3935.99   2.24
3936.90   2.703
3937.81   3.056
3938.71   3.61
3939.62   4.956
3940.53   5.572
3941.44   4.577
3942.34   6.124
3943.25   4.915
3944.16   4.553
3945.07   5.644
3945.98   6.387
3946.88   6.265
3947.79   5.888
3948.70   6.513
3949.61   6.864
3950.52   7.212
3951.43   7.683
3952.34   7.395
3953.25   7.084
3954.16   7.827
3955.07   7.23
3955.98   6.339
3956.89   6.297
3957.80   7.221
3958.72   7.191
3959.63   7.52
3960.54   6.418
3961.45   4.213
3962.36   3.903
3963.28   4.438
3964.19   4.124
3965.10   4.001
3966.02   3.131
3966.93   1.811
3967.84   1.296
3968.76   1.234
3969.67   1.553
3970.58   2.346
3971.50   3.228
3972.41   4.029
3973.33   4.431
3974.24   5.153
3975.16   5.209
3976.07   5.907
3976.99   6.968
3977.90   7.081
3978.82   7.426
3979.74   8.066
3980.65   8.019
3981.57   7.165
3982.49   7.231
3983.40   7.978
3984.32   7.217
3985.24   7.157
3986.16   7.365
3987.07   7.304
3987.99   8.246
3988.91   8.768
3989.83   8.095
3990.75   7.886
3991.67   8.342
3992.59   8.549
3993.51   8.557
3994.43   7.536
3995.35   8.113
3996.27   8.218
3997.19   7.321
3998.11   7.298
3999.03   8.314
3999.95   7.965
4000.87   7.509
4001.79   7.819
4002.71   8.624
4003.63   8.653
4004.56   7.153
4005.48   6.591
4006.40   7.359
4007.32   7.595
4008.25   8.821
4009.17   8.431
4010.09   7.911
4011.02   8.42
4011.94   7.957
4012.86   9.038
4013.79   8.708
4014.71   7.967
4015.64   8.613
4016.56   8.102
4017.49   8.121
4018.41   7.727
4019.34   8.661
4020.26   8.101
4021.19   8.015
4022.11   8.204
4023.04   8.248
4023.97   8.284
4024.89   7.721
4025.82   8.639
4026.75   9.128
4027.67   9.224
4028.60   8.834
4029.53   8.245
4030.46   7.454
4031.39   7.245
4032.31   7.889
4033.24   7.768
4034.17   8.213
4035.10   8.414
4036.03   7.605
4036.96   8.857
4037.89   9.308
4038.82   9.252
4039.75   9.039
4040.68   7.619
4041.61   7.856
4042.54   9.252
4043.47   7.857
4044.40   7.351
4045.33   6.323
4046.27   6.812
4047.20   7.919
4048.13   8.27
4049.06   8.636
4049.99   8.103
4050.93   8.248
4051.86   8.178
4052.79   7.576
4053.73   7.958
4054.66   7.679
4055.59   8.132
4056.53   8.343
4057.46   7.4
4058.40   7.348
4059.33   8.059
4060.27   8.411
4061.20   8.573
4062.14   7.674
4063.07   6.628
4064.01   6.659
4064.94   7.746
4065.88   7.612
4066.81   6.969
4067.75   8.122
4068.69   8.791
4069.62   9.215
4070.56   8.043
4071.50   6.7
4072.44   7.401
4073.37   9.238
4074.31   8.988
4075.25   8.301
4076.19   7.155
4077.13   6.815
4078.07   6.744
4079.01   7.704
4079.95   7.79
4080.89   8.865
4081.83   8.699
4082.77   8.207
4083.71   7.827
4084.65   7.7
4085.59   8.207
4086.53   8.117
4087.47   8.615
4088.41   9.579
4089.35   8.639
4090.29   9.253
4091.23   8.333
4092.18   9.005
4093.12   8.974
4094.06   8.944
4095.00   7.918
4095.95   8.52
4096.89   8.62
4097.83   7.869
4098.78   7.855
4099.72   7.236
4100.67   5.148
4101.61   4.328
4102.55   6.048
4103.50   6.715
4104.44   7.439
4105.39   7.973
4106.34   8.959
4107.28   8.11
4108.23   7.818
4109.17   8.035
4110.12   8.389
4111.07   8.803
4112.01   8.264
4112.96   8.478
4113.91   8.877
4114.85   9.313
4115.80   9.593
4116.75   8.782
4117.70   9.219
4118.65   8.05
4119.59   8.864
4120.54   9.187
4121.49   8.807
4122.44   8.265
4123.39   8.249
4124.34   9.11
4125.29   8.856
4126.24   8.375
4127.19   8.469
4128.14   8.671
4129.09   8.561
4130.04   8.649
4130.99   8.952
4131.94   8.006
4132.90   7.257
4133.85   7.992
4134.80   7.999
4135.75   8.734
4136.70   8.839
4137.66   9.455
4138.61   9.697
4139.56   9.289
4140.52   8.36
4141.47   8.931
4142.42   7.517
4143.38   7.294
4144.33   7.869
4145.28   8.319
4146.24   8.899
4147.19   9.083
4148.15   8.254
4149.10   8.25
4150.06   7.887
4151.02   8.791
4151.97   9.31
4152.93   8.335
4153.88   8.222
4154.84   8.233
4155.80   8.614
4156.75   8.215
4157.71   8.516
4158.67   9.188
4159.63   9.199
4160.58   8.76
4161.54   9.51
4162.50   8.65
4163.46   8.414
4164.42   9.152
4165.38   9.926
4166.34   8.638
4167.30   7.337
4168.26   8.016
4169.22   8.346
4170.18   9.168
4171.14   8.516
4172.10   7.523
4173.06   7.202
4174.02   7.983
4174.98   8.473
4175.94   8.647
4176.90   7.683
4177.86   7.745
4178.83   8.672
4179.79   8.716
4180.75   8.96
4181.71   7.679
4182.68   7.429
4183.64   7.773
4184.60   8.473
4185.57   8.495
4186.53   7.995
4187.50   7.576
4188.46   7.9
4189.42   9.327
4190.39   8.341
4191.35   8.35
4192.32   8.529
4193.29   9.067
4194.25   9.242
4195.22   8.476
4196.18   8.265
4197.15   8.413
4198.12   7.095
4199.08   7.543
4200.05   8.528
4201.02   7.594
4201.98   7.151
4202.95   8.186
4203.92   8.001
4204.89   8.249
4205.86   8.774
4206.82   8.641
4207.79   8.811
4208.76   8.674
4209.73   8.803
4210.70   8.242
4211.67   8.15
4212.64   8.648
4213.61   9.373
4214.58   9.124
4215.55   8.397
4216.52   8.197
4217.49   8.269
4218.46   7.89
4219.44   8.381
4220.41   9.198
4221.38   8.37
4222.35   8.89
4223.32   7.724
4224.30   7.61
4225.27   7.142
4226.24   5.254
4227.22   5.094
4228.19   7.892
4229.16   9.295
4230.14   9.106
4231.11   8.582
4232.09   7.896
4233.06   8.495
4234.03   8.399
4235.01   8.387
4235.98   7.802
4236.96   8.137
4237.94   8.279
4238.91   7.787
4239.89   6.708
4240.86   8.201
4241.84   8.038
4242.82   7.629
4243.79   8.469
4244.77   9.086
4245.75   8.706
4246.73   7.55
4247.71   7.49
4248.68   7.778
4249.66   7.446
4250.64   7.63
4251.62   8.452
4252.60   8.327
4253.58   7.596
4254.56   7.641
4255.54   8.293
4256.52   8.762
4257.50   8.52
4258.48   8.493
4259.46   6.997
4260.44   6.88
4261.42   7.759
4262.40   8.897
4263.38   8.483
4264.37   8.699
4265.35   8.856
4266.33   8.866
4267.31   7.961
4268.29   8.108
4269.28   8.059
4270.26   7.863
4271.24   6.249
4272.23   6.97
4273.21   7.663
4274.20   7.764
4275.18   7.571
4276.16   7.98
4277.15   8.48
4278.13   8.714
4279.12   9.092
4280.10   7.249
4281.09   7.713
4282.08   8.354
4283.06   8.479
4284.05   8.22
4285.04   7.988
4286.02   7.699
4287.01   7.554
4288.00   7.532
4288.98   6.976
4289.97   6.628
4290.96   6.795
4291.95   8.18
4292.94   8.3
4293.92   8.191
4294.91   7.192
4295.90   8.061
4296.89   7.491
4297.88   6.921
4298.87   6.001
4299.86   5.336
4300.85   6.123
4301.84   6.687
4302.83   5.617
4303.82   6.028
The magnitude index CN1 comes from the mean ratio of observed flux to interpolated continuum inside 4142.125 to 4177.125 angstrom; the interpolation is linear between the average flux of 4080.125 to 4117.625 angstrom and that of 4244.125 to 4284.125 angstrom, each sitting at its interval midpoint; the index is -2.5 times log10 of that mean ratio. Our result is -0.04 mag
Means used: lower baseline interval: 8.16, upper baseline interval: 8.04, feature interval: 8.44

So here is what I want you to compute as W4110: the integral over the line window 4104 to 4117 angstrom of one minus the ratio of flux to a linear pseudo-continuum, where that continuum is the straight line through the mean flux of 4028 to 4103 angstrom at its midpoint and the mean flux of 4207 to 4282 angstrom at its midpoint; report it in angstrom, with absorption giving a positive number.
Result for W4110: -0.8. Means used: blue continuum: 7.96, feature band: 8.48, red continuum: 8.08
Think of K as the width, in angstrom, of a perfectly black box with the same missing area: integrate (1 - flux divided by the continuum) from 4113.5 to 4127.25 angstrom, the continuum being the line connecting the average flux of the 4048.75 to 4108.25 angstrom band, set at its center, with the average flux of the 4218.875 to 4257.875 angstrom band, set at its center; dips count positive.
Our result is -1.5 angstrom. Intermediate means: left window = 7.91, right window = 8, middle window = 8.81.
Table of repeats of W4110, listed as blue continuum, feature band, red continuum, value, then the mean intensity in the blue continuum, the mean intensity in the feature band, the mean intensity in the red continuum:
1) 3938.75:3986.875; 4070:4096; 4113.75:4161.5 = -1.8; 5.67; 8.22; 8.61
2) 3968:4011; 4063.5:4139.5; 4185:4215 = -4.8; 6.97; 8.21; 8.37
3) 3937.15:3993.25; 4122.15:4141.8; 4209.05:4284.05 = -3.9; 5.89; 8.61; 8.07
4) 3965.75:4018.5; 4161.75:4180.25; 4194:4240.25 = -1.1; 6.96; 8.37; 8.15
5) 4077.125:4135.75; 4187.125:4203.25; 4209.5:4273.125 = -0.2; 8.22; 8.22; 8.06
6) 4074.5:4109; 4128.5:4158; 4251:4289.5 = -2.0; 7.9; 8.46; 7.99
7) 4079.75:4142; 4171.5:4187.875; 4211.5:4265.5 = 0.3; 8.35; 8.07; 8.09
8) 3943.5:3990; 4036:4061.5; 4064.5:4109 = -2.8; 5.9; 8.07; 7.93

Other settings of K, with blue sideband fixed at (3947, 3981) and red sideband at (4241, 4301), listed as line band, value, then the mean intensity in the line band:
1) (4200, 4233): -3.5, 8.18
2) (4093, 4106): -1.7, 7.37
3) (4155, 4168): -3.3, 8.75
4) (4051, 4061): -2.9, 7.94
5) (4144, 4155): -2.5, 8.47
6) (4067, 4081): -3.6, 7.94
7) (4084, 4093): -3.1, 8.61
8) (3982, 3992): -3.8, 7.77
